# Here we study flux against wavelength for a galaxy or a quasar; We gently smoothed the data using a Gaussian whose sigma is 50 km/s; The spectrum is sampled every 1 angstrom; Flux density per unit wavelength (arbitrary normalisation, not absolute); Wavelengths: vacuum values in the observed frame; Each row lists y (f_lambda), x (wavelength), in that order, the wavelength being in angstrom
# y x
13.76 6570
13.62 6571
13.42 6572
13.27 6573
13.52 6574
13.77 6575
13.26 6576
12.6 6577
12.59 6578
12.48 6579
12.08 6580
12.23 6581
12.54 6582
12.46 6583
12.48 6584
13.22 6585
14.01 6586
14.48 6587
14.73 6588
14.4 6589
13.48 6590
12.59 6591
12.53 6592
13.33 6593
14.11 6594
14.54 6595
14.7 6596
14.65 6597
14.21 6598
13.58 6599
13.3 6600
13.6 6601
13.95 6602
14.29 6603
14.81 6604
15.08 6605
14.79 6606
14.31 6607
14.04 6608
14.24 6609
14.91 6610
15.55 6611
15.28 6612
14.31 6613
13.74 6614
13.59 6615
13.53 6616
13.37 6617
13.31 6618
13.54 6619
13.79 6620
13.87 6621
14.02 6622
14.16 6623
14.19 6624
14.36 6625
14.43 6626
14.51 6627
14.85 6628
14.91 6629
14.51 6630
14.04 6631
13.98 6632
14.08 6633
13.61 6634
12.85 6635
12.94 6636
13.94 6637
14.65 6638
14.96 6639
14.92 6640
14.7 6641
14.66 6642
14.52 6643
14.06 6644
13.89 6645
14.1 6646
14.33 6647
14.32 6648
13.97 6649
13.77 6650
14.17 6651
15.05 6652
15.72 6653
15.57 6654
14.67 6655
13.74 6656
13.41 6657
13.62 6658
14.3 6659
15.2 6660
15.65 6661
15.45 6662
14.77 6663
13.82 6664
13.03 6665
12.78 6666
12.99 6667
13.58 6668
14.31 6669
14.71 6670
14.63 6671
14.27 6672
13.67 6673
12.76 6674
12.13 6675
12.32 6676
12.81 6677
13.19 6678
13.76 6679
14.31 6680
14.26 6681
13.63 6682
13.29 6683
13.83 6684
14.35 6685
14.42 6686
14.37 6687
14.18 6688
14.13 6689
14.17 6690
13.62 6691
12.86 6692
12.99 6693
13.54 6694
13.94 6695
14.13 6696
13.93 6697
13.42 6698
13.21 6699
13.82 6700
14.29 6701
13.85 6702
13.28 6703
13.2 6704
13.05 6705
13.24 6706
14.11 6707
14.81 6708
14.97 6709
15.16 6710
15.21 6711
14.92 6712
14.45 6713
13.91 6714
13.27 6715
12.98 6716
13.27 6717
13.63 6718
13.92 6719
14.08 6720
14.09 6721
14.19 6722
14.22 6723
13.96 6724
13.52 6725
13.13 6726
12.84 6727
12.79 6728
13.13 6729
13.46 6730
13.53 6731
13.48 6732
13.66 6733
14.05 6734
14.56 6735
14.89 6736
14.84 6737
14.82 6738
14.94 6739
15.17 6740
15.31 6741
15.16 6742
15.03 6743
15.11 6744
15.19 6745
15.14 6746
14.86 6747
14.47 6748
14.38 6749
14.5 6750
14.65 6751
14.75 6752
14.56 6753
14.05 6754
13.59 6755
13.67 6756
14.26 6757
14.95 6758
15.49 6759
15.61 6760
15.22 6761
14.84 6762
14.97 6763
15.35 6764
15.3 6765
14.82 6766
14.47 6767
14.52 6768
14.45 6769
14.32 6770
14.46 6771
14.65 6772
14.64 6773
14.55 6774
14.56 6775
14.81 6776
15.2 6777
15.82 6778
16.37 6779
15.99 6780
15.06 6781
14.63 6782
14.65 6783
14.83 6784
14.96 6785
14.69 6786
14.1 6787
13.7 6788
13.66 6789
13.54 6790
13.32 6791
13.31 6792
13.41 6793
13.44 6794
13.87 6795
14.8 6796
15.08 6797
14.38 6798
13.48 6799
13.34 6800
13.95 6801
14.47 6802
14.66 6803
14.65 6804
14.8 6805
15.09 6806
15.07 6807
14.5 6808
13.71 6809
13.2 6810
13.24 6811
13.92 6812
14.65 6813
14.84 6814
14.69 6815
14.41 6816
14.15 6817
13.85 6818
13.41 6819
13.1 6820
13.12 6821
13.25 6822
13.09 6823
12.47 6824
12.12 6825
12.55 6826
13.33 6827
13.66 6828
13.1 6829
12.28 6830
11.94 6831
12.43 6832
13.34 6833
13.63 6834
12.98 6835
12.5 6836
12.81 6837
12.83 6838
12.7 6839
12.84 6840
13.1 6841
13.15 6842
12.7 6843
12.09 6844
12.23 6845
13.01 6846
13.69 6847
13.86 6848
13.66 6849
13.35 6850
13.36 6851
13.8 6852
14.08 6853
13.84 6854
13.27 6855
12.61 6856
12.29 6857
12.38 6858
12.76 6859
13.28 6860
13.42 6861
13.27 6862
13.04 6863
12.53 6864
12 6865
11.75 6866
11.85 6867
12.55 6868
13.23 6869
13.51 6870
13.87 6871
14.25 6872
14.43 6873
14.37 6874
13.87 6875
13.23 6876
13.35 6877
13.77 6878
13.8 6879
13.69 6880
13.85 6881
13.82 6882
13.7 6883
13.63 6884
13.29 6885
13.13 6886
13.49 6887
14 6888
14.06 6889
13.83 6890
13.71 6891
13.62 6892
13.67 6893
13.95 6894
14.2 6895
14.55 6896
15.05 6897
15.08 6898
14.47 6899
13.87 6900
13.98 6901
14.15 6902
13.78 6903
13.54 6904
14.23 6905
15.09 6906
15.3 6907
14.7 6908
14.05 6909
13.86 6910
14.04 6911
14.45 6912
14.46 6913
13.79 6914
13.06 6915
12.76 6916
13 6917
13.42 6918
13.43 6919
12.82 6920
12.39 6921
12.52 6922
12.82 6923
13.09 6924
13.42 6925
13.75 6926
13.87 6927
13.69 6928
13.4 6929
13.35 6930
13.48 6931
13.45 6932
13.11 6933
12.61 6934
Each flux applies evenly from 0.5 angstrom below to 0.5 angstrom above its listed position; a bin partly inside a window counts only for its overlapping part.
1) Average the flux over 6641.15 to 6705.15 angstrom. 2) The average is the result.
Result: 13.9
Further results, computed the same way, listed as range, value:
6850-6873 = 13.1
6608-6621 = 14.1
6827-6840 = 12.9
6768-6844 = 13.9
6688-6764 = 14.2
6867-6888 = 13.6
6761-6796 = 14.6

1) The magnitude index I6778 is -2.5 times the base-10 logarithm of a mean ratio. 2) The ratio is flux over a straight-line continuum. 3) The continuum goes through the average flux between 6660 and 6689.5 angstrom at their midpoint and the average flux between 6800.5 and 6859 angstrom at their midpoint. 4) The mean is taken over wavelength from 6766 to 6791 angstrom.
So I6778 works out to -0.09 mag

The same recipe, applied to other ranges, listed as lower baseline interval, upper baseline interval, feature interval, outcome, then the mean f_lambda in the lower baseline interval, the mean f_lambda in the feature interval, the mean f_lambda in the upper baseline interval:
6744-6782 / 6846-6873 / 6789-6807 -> 0.008 mag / 14.8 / 14.1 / 13.2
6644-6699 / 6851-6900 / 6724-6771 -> -0.052 mag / 14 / 14.5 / 13.5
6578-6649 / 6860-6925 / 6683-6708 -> 0.009 mag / 14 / 13.8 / 13.6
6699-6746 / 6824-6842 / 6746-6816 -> -0.084 mag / 14.1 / 14.5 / 12.8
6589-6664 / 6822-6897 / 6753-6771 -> -0.079 mag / 14.2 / 14.7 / 13.2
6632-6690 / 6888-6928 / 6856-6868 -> 0.106 mag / 14.1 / 12.6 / 13.8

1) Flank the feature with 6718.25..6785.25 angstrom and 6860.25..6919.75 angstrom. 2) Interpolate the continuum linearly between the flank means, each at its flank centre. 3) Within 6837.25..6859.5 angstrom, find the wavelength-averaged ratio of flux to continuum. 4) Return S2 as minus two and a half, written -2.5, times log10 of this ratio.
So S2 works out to 0.07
